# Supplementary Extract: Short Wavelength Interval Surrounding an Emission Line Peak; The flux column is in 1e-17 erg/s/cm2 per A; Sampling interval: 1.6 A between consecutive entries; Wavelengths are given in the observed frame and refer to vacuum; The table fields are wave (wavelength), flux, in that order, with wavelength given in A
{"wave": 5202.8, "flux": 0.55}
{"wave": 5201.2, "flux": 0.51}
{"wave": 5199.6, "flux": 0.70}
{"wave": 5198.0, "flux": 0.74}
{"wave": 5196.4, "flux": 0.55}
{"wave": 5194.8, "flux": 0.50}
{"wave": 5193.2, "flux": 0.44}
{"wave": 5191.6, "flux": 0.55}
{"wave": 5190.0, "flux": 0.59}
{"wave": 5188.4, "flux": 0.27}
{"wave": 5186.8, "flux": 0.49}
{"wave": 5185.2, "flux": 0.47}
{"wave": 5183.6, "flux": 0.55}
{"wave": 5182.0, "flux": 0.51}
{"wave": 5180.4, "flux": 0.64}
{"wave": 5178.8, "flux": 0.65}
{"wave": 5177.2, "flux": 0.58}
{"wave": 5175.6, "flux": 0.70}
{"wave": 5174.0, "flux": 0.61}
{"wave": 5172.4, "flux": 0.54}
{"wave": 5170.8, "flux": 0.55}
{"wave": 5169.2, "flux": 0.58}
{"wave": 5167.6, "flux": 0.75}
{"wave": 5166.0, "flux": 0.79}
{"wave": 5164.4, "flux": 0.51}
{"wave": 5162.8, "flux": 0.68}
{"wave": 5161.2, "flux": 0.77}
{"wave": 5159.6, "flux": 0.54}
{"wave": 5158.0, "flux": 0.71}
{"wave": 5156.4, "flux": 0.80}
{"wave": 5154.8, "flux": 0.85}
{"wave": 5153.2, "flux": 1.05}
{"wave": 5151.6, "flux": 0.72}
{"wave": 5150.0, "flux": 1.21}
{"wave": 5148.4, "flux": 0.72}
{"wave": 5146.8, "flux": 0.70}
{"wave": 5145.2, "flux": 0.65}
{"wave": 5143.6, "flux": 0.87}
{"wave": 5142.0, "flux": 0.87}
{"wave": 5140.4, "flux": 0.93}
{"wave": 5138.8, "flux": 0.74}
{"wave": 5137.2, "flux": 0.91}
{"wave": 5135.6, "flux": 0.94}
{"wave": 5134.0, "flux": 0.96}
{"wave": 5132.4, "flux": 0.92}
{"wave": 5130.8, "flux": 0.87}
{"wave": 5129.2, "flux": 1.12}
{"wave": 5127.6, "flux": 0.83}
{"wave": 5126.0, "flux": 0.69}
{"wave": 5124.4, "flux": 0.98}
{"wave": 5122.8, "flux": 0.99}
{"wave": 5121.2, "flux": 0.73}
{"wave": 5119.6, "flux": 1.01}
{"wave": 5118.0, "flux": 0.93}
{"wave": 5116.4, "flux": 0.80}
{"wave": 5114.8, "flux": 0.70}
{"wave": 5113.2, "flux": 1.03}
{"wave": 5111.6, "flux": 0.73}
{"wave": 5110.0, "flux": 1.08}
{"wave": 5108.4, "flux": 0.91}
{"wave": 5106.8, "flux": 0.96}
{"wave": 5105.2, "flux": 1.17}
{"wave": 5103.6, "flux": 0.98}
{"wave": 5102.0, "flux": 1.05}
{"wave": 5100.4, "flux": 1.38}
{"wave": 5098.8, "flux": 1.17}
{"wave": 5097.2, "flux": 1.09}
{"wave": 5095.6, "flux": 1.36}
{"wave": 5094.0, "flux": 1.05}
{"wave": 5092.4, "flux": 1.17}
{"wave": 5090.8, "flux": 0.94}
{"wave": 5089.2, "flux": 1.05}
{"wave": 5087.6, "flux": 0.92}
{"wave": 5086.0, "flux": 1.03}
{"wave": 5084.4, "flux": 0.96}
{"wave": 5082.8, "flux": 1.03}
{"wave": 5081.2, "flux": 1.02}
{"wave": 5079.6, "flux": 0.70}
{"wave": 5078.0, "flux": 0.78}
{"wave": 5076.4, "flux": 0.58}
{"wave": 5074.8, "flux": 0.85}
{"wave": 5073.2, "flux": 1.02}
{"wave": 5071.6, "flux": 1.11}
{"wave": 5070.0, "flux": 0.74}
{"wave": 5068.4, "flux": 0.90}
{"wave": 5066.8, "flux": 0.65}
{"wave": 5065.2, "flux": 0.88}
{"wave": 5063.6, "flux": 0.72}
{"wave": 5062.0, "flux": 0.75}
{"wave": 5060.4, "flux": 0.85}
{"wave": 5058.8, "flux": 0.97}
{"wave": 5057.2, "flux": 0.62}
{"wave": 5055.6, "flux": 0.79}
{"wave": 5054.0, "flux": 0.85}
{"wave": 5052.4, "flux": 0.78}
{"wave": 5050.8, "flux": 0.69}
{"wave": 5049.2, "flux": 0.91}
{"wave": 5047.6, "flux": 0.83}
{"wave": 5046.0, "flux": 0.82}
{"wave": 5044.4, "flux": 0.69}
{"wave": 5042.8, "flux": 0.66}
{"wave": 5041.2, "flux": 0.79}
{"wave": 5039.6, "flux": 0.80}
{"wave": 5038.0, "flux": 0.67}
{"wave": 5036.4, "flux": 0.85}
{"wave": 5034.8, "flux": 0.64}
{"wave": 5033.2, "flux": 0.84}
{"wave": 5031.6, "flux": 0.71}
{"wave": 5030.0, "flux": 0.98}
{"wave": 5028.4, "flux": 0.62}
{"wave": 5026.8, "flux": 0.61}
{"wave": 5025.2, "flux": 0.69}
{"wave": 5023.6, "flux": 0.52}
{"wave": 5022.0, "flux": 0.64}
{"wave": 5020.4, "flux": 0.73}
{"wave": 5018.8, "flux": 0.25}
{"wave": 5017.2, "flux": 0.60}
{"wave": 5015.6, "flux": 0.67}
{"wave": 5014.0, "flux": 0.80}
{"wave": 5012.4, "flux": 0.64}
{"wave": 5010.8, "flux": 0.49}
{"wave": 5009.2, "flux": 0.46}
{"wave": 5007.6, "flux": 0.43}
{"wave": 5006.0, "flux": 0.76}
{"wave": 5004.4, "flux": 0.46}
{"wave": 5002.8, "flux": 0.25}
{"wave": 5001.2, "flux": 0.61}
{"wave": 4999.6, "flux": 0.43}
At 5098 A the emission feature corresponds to C IV 1549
